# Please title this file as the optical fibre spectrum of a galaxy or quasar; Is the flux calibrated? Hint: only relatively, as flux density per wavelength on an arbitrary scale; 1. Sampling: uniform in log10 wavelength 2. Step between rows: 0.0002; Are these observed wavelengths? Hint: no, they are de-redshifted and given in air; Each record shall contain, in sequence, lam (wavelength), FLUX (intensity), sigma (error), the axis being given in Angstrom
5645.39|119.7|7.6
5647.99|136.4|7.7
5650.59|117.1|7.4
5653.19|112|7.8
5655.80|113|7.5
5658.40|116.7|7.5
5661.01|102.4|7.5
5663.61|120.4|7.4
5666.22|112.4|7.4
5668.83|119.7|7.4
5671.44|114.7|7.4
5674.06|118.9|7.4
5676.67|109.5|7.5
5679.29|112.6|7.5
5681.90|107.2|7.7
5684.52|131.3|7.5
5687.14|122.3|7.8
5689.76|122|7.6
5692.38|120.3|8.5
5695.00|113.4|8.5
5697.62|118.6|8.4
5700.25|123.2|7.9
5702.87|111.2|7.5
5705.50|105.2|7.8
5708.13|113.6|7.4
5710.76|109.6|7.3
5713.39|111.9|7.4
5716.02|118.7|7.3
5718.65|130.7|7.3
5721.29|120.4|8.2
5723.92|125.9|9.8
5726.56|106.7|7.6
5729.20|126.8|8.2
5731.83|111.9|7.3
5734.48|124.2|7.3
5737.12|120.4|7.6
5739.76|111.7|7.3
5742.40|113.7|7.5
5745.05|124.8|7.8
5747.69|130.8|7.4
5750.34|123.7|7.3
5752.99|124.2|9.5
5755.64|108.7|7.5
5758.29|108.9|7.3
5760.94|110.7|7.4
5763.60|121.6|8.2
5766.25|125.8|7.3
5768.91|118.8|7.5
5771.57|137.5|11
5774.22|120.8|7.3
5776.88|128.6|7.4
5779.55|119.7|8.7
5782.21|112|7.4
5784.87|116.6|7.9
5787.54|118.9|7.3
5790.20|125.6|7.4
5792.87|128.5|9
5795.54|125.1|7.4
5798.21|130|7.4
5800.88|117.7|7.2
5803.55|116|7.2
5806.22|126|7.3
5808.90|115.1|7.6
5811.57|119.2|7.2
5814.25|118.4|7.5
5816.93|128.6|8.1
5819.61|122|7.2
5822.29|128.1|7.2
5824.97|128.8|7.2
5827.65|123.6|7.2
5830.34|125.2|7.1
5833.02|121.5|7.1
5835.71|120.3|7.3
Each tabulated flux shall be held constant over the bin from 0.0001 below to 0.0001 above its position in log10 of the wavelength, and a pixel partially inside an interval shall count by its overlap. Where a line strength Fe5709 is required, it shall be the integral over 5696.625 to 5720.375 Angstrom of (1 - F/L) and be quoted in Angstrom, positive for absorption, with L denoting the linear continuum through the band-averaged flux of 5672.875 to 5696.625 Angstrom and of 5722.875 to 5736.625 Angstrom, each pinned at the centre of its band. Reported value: 0.5 Angstrom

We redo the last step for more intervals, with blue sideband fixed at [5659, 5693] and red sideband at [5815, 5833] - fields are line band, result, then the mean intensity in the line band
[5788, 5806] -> 0.02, 124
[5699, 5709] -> 0.41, 113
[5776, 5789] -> 0.43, 119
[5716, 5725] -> -0.42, 125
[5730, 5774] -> 0.40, 120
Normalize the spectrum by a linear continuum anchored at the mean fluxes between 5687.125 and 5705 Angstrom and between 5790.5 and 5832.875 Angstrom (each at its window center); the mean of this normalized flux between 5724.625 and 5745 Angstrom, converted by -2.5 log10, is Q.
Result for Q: 0.02 mag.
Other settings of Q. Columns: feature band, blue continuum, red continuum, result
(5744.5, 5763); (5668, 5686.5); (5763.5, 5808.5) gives 0.02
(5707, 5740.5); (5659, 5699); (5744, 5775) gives 0.01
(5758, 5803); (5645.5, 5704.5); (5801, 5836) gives -0.01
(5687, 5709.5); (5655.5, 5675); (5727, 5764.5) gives 0.00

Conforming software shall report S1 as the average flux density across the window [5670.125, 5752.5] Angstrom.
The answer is 118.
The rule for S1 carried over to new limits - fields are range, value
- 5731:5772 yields 120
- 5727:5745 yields 118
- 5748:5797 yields 121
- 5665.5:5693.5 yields 117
